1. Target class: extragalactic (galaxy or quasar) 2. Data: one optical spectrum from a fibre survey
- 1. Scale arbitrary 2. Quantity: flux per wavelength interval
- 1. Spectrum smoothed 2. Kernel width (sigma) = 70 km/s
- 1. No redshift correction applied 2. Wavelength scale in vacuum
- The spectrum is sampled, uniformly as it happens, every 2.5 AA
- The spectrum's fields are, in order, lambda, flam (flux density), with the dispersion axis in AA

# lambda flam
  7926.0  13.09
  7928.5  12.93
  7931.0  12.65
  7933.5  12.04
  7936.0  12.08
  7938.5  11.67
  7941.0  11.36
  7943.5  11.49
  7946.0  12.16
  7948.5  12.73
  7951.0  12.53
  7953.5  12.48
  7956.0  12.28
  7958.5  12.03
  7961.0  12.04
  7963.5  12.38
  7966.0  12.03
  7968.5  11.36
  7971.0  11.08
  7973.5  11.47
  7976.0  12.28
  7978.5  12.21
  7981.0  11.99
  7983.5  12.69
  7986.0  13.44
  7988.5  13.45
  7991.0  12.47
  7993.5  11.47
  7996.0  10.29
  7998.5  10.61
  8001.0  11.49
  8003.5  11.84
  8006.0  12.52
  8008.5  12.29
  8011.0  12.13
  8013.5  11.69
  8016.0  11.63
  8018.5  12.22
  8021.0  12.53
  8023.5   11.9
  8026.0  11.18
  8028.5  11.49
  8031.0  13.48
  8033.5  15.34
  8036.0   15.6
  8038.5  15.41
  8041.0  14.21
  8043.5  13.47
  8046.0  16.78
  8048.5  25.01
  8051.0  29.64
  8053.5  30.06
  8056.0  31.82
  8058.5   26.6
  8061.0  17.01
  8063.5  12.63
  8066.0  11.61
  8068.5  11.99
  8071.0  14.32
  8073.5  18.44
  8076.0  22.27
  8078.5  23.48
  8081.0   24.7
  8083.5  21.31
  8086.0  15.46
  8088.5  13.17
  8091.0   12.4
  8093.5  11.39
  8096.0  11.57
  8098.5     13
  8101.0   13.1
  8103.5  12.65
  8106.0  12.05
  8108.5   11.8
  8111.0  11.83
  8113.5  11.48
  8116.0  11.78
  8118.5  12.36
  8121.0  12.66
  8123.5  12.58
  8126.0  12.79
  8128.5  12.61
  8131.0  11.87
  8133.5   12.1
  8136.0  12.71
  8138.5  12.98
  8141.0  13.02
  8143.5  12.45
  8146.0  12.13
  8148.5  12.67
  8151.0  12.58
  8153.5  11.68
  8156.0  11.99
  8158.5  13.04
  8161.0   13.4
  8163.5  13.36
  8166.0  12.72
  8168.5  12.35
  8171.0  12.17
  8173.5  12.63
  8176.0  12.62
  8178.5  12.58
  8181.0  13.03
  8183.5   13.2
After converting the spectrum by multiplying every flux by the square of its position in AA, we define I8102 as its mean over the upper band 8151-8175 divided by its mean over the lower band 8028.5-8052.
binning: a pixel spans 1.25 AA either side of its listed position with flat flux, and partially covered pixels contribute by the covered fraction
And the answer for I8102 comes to 0.8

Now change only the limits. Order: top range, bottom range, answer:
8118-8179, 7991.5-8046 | 1.03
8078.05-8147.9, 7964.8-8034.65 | 1.15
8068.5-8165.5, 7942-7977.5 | 1.19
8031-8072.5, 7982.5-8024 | 1.57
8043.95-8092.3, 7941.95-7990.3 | 1.66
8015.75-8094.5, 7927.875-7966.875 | 1.46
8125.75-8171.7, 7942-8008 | 1.09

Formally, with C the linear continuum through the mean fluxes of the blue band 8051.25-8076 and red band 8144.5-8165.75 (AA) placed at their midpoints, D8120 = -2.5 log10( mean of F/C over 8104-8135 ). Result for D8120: 0.257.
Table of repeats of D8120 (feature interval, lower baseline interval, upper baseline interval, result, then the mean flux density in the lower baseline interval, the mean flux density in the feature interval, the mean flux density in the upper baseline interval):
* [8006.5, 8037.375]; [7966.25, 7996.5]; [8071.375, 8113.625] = 0.05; 12.1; 12.6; 15.4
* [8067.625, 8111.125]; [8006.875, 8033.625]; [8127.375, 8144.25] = -0.23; 12.2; 15.4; 12.5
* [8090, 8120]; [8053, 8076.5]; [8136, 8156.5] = 0.29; 19.3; 12.1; 12.5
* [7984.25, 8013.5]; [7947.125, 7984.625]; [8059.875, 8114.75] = 0.07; 12.1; 12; 14.9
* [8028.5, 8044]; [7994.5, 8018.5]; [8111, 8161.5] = -0.21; 11.6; 14.4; 12.4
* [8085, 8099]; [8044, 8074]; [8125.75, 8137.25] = 0.29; 20.4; 12.8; 12.4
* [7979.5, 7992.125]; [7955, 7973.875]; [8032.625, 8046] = -0.01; 11.8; 12.8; 15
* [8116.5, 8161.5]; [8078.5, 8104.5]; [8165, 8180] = 0.10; 15.3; 12.5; 12.5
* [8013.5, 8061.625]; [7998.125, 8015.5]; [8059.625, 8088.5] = -0.19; 11.8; 17.5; 17.4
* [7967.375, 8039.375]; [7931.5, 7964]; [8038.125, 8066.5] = 0.32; 12.1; 12.3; 20.7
